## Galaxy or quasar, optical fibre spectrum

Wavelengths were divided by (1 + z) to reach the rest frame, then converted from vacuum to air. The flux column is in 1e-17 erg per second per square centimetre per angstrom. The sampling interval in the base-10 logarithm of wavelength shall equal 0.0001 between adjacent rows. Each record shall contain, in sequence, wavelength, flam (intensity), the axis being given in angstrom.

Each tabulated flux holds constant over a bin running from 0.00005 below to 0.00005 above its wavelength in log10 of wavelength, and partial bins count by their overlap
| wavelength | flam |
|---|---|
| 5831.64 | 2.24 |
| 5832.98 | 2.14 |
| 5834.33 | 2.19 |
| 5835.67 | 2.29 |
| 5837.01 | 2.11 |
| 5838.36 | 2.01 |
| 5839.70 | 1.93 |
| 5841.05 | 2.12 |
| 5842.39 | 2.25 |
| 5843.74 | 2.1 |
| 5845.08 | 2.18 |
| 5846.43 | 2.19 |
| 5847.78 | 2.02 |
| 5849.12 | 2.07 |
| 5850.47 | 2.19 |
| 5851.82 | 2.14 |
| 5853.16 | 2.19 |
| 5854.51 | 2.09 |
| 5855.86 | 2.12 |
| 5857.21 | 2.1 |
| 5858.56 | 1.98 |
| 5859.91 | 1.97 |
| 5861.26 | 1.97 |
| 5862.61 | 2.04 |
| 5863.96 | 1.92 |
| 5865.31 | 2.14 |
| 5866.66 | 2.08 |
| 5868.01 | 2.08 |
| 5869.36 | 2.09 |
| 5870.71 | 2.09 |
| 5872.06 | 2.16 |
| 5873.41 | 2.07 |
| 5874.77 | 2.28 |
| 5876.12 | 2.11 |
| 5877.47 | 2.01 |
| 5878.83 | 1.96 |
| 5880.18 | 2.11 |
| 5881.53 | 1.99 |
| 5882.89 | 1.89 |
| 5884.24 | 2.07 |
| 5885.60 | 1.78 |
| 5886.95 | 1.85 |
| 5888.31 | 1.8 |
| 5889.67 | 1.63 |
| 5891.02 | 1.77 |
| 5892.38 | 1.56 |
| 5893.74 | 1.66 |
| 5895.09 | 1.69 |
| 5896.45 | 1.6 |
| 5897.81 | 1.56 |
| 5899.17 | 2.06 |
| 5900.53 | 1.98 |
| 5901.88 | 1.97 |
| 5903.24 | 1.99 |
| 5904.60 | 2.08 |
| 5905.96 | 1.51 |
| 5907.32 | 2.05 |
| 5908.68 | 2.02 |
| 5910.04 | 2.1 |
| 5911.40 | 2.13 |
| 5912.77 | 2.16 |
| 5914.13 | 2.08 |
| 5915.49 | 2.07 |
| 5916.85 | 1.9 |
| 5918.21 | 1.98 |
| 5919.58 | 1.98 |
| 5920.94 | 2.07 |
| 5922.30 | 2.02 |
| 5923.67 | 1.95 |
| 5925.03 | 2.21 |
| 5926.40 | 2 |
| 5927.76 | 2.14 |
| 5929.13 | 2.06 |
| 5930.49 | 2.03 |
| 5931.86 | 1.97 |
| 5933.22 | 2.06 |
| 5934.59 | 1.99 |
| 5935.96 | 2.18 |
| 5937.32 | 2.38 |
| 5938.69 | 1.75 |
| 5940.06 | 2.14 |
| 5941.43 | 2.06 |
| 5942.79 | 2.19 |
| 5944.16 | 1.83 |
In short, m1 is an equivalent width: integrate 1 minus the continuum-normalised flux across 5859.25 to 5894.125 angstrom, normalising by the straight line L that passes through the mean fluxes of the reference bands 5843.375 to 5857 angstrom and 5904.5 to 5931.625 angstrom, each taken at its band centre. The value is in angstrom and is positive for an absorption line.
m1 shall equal 2.0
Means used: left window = 2.13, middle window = 1.97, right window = 2.02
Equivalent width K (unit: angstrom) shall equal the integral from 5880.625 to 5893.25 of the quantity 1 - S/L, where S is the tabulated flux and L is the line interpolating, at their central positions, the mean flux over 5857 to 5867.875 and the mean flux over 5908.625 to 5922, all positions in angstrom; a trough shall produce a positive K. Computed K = 1.3 angstrom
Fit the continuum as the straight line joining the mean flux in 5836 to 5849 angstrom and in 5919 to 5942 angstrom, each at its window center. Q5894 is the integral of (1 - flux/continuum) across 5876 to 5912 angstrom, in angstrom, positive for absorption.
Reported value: 3.39 angstrom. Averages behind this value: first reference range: 2.11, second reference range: 2.06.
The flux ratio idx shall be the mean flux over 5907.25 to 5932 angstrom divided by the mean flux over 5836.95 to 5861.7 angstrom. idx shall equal 0.98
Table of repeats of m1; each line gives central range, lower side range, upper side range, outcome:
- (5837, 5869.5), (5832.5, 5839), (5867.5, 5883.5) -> 0.48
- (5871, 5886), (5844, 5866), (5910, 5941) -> 0.21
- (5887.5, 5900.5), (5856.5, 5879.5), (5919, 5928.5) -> 2.14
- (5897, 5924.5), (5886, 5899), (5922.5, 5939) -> -1.63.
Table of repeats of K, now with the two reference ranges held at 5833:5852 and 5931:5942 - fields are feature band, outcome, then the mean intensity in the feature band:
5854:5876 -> 0.39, 2.07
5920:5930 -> 0.05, 2.06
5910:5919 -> 0.10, 2.05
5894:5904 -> 1.24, 1.83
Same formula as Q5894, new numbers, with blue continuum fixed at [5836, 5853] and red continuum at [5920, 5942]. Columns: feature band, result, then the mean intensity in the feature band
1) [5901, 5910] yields 0.56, 1.95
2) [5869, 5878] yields -0.09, 2.12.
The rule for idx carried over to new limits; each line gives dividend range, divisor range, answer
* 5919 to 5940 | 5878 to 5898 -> 1.14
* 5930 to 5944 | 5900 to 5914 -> 1.03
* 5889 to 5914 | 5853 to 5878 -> 0.90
